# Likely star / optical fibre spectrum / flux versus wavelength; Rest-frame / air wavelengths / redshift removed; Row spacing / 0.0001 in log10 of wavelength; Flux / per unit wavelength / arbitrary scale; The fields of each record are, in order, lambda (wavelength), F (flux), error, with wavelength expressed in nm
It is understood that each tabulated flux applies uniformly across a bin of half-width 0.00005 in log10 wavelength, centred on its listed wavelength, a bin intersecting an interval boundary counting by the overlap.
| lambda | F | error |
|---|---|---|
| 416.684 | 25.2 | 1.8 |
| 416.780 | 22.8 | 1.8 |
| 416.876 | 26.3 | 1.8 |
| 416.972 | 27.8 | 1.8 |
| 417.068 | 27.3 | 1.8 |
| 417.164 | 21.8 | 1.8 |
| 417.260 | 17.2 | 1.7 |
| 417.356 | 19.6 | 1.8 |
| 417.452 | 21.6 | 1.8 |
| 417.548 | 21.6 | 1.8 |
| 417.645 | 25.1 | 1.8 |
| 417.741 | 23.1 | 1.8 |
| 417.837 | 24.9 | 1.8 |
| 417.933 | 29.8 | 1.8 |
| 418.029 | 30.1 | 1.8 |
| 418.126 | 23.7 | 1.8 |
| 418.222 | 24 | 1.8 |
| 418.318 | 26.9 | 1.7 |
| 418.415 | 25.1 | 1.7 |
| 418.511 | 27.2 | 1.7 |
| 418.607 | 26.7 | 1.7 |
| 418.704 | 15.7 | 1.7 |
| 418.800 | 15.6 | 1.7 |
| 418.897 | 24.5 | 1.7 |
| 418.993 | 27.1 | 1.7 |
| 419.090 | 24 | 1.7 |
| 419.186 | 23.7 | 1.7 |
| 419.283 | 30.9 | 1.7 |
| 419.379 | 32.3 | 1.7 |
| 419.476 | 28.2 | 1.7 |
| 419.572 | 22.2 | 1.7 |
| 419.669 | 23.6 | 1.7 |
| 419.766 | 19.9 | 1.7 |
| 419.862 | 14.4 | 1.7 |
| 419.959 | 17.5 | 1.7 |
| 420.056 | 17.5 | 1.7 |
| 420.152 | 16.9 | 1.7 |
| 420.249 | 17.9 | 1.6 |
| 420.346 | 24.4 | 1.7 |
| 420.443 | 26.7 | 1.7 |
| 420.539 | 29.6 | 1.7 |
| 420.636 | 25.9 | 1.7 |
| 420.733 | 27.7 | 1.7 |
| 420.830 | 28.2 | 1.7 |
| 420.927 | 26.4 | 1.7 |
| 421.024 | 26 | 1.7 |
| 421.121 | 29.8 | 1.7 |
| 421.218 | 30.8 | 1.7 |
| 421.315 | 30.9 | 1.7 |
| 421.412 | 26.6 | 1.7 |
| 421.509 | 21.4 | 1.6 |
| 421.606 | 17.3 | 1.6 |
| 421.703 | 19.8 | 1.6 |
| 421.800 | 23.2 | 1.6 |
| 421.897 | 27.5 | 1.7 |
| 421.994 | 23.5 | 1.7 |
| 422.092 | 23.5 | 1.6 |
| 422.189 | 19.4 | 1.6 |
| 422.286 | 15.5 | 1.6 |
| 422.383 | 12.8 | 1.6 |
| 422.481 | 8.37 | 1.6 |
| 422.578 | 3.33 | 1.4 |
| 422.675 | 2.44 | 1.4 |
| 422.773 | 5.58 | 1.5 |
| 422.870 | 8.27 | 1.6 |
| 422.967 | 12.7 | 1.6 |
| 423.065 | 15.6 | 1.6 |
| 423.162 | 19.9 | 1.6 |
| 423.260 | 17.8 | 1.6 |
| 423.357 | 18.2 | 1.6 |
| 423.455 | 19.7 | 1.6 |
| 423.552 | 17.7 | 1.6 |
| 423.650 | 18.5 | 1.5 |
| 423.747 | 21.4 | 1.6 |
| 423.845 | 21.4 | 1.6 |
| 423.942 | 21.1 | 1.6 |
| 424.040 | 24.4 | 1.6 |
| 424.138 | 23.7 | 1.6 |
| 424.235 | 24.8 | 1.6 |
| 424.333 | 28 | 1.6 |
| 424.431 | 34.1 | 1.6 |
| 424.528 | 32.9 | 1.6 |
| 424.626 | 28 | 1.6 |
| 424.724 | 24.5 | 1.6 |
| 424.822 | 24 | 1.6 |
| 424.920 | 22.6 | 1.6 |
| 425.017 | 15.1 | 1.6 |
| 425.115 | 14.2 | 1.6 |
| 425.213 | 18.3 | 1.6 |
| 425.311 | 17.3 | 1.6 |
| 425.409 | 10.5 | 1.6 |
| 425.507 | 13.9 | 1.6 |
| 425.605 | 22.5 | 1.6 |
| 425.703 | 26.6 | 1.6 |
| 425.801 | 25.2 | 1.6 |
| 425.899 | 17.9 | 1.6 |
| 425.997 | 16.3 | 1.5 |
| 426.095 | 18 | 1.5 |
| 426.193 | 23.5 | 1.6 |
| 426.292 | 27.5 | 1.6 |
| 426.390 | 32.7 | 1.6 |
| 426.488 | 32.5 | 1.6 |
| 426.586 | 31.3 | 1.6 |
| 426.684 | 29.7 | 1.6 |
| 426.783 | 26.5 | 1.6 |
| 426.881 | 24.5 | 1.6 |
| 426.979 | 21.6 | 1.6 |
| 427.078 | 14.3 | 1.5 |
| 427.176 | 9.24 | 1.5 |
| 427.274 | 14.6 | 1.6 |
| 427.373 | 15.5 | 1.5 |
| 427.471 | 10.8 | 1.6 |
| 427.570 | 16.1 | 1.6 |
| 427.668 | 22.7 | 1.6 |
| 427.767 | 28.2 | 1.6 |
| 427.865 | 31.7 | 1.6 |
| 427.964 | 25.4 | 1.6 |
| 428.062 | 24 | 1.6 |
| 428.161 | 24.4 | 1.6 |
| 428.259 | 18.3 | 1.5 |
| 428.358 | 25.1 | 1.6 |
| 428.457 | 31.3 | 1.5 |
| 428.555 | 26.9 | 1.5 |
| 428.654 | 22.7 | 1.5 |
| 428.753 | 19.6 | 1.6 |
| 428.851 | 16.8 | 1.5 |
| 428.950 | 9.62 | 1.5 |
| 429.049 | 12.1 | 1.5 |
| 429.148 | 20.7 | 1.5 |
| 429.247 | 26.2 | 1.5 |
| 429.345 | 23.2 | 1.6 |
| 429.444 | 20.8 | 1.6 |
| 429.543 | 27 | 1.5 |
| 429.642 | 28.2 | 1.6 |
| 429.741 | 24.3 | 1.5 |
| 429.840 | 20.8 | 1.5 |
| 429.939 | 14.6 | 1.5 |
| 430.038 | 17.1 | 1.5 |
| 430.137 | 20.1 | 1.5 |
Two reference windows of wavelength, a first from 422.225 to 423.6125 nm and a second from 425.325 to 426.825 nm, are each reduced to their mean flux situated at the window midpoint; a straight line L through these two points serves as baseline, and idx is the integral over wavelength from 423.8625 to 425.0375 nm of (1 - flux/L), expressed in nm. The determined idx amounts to -0.49 nm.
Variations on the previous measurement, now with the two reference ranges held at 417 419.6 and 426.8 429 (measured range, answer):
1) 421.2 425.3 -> 0.48 nm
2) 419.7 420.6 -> 0.12 nm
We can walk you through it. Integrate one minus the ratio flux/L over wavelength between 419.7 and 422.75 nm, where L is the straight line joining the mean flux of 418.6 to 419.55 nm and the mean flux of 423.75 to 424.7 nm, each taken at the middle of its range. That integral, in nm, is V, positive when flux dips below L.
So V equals 0.52 nm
